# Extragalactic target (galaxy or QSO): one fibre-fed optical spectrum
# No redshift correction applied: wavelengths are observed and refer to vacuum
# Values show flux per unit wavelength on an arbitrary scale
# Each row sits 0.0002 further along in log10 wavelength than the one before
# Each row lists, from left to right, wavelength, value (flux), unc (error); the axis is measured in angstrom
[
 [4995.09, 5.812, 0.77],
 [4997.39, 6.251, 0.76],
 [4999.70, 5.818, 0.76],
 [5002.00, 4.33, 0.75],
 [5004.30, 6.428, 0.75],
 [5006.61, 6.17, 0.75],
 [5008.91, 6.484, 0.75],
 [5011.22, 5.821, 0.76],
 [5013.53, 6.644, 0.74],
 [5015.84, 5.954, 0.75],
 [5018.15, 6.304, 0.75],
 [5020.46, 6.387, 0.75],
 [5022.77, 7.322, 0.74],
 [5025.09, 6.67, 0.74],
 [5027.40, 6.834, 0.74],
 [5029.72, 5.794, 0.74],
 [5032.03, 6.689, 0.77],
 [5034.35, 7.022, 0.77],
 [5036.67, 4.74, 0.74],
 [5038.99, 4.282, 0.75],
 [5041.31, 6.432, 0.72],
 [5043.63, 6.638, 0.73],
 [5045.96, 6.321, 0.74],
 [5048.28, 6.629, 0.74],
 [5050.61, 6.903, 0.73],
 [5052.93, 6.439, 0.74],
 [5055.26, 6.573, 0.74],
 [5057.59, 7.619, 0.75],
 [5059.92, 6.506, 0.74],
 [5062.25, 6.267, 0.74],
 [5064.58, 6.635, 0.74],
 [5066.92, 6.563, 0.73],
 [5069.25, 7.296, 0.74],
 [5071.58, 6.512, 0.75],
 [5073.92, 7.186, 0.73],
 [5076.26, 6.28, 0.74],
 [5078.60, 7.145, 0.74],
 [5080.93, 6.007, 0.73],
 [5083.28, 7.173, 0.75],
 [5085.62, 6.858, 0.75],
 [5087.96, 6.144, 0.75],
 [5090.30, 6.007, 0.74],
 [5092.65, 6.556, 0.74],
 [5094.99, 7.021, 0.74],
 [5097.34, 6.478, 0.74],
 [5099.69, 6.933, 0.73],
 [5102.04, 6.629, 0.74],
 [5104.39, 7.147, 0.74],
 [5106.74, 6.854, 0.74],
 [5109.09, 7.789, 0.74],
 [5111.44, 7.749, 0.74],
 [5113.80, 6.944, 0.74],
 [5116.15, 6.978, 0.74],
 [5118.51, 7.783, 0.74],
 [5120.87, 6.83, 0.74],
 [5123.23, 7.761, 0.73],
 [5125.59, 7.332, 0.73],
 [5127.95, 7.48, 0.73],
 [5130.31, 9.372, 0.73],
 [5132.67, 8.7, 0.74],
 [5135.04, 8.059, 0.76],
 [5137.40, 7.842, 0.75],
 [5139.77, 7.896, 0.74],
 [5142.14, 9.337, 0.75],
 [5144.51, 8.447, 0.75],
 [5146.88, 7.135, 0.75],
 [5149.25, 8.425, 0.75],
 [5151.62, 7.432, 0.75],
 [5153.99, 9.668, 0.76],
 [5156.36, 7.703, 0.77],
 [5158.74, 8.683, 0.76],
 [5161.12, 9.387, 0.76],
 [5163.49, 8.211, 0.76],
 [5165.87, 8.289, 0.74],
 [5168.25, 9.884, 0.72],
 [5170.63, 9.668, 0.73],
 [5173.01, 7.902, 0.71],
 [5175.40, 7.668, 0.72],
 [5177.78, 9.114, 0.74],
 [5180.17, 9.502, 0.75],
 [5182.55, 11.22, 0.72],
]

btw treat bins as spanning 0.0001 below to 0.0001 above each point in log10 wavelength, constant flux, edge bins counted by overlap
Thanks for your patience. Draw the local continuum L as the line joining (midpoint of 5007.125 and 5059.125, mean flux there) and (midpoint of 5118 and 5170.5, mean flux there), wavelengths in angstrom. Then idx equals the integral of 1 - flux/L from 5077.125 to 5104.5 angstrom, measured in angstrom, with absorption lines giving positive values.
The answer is 2.68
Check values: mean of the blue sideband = 6.39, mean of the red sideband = 8.29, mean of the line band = 6.65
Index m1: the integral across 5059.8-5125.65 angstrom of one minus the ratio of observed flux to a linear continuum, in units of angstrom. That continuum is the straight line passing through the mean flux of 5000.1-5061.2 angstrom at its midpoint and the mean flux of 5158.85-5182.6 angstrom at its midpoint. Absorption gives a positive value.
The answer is 5.31 angstrom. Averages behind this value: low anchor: 6.3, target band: 6.87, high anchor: 8.96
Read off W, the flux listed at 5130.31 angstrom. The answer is 9.372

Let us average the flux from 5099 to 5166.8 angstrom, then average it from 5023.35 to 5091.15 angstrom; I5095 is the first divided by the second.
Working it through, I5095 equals 1.2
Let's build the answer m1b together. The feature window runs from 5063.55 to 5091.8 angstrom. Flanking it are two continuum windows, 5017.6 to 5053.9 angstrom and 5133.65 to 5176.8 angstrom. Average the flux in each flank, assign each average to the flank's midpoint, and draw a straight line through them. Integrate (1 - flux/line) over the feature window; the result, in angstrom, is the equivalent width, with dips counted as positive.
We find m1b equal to 1.7 angstrom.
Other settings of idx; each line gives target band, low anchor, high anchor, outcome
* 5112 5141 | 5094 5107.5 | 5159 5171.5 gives -0.1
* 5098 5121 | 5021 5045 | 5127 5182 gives 1.6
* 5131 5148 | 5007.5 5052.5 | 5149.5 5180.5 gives 0.0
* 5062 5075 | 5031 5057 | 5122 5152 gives 0.0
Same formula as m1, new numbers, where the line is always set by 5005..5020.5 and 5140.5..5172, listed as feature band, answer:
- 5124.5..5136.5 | 0.0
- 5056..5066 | 0.4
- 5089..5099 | 1.4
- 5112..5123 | 1.0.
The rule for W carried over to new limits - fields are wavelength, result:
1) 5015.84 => 5.954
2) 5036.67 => 4.74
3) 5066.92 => 6.563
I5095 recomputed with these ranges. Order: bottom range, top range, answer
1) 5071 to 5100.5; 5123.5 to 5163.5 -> 1.25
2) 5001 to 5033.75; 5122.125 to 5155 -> 1.30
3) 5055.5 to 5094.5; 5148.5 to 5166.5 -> 1.27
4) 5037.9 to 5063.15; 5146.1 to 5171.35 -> 1.34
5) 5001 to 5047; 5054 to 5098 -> 1.08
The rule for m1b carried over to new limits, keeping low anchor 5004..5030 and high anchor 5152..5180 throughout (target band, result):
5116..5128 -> 1.0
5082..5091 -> 1.1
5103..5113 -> 0.6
